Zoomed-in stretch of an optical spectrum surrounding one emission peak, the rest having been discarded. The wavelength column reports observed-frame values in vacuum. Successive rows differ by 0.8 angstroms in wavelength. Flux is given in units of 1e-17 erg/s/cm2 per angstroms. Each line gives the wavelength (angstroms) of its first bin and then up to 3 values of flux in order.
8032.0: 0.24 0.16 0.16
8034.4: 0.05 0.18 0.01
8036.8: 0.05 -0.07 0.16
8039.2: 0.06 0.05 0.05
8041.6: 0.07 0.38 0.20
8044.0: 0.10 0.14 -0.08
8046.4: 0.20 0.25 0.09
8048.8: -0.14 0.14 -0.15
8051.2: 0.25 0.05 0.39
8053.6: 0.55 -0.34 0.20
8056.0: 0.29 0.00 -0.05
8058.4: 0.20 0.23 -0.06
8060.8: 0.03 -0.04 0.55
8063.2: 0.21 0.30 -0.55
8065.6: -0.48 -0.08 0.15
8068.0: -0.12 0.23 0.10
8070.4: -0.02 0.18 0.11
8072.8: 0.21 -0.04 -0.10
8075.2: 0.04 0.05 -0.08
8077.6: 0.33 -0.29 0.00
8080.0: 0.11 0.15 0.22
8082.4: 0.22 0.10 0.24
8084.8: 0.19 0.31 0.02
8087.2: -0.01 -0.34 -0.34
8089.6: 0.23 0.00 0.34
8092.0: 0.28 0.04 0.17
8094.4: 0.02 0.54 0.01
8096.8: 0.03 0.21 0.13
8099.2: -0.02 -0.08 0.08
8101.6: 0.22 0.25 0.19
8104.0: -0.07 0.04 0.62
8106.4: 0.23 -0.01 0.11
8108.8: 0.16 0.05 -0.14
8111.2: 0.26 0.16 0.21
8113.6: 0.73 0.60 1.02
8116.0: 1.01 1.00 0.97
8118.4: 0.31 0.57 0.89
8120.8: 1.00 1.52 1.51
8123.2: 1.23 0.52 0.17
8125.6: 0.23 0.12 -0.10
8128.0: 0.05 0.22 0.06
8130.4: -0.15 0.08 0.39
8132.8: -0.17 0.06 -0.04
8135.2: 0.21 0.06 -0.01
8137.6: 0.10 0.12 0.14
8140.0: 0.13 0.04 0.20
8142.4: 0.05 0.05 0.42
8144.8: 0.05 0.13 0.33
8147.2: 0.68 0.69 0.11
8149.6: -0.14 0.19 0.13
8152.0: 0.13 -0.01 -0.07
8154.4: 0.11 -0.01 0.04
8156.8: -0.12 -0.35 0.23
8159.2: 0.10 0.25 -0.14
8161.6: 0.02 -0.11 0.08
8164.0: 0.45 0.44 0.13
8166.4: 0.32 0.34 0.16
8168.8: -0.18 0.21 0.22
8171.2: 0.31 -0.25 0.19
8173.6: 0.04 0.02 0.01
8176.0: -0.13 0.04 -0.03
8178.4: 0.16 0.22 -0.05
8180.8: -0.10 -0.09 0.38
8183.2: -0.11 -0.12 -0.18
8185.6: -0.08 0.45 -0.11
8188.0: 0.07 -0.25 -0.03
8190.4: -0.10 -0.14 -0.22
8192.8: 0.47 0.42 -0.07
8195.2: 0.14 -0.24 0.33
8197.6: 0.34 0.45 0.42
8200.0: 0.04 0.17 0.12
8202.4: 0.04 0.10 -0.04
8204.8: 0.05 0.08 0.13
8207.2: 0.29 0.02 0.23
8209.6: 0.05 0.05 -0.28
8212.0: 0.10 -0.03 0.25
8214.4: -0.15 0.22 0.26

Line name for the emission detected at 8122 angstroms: [O II]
